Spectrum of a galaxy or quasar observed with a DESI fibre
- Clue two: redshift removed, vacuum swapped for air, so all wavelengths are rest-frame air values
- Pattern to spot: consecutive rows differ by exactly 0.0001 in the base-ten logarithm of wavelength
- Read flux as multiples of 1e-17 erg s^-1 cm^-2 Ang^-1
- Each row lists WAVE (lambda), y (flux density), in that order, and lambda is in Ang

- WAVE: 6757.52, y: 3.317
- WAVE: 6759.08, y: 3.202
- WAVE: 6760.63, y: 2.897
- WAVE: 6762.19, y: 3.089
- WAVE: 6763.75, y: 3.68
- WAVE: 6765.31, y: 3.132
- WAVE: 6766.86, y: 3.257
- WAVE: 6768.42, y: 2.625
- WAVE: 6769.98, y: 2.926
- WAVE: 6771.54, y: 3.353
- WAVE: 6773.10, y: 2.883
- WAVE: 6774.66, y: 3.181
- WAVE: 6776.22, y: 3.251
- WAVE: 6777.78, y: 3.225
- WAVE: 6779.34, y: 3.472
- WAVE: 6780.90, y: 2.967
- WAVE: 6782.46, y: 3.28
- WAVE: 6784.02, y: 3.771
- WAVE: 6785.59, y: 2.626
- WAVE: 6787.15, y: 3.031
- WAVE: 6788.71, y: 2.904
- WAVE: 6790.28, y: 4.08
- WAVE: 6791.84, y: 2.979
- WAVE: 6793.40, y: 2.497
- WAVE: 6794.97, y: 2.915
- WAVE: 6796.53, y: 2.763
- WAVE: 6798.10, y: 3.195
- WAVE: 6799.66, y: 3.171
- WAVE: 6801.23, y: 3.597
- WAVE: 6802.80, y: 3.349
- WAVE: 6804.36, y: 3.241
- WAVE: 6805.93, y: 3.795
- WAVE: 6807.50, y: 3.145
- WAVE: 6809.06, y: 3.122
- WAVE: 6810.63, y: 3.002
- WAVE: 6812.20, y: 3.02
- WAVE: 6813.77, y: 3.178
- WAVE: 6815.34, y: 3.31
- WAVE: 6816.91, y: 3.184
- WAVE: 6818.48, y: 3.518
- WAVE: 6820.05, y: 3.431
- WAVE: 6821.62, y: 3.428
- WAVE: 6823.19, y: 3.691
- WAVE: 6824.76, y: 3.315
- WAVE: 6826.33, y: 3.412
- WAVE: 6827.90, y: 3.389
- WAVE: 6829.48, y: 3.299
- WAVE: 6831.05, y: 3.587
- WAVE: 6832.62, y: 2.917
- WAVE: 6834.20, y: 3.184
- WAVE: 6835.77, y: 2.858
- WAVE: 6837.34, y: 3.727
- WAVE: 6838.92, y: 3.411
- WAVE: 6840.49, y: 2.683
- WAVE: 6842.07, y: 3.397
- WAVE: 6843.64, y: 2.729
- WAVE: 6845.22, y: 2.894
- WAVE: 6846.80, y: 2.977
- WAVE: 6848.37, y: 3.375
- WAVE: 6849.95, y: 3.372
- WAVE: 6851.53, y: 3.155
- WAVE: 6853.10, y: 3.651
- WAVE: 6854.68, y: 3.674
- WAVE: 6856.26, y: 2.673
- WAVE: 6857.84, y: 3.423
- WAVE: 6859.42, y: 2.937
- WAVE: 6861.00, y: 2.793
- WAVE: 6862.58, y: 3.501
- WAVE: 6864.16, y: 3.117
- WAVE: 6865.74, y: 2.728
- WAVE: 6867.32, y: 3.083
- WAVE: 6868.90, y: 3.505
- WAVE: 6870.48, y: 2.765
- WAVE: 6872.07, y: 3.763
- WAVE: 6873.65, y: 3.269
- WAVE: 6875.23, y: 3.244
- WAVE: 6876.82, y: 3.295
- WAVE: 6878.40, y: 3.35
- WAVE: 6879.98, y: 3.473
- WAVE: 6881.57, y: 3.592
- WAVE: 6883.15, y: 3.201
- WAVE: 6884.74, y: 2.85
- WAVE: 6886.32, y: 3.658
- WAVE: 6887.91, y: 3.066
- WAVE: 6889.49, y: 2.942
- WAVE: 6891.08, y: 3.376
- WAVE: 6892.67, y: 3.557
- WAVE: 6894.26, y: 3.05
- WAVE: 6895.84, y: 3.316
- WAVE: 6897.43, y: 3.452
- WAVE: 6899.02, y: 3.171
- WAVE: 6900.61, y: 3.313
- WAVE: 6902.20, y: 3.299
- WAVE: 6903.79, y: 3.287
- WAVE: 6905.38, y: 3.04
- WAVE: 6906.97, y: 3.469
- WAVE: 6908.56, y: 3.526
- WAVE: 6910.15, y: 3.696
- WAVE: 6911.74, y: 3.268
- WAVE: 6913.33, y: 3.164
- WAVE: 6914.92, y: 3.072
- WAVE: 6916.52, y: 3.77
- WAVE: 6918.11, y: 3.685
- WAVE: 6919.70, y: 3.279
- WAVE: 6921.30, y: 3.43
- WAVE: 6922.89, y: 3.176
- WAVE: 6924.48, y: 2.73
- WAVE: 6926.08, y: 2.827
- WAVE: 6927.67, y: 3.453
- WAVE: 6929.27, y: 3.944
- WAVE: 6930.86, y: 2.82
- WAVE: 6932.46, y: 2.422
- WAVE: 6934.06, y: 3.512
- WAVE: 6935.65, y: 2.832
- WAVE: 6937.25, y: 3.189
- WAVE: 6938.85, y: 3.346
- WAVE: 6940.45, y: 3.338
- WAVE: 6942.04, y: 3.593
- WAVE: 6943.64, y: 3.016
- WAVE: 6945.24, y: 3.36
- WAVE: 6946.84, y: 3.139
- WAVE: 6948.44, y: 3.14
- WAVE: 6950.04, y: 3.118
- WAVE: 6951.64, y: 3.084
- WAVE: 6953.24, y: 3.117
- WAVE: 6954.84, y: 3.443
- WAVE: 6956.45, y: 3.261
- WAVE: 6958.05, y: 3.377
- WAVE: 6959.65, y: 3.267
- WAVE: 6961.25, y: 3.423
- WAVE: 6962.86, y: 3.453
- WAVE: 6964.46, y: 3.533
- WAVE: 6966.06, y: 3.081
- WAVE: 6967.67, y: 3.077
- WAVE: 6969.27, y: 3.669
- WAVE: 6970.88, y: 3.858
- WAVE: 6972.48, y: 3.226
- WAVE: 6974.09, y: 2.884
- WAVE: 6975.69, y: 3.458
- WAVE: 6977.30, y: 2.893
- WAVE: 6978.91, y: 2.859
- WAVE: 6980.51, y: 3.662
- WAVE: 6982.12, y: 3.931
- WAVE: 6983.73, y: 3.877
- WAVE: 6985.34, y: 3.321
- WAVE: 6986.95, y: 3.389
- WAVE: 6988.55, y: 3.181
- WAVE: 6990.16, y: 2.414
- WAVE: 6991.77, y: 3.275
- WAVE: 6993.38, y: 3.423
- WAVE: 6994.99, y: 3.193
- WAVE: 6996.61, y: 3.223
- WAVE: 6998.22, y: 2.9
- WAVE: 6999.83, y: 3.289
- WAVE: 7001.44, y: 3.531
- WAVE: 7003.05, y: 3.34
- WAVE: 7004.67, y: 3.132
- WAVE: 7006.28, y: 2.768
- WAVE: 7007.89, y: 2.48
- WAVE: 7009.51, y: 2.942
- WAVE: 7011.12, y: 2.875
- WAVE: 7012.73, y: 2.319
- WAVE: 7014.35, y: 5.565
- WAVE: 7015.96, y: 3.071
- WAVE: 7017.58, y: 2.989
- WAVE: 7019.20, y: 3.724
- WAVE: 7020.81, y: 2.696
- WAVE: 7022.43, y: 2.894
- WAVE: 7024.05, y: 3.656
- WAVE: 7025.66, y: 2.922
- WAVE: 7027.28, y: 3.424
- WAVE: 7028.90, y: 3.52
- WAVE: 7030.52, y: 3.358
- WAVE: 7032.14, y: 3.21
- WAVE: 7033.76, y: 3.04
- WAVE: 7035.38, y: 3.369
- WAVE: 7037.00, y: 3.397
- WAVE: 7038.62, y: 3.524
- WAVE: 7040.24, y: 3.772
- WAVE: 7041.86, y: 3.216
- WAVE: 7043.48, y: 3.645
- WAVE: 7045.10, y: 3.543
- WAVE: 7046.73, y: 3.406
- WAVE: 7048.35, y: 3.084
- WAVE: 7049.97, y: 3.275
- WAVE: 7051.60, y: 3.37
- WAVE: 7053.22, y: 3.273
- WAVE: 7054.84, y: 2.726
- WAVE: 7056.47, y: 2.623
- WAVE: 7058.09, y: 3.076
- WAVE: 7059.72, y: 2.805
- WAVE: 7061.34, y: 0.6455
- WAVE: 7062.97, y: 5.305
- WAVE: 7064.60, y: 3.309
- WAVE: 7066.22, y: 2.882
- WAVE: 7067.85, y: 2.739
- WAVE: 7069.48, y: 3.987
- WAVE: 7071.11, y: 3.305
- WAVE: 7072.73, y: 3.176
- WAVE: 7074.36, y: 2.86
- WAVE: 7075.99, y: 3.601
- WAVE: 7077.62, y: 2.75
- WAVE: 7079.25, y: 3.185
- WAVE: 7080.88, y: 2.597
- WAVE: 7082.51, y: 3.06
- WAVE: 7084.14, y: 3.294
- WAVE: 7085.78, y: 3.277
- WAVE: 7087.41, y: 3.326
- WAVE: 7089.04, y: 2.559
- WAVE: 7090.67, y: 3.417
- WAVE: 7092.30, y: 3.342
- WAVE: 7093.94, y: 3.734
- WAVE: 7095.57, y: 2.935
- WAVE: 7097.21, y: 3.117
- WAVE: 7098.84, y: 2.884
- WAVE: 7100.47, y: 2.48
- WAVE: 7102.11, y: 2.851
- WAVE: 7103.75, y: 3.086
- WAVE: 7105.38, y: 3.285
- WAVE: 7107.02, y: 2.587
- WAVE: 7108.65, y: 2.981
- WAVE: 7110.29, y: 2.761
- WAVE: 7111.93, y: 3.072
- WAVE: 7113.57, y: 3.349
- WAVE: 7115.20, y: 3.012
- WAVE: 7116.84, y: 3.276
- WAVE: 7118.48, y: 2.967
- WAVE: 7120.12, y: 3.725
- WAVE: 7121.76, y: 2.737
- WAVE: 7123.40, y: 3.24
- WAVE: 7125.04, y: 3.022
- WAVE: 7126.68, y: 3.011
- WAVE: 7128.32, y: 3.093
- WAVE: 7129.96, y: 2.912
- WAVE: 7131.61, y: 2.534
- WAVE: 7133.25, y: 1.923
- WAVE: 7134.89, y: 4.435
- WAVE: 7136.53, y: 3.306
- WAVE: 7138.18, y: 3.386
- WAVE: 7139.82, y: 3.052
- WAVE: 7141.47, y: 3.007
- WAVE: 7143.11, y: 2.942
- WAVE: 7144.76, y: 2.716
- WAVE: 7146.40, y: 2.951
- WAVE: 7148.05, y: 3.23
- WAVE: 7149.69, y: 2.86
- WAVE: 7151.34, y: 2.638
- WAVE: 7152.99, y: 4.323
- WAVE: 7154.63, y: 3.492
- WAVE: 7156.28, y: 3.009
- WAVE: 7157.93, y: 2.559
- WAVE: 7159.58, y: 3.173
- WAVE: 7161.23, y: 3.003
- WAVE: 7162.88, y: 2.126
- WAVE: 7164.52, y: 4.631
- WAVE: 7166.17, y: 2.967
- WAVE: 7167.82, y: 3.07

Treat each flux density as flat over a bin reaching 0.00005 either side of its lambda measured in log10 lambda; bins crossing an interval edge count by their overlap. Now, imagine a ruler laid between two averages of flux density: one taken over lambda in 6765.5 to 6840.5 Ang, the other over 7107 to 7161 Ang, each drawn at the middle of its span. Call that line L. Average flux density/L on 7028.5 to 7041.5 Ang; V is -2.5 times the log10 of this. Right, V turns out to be -0.09 mag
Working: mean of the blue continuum 3.22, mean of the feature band 3.39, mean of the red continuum 3.08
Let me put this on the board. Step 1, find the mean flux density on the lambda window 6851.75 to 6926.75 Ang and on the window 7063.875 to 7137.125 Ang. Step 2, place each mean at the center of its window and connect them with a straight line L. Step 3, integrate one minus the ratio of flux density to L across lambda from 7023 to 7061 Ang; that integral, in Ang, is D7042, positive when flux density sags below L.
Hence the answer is -1.19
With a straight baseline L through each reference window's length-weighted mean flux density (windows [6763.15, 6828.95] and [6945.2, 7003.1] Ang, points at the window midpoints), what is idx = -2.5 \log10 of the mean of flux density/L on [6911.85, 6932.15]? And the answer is 0.00 mag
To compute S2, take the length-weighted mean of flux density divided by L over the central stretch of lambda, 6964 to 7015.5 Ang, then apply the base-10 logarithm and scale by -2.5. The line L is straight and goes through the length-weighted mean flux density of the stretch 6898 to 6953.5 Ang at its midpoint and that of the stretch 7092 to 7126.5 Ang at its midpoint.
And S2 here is -0.03 mag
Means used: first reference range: 3.25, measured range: 3.26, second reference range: 3.06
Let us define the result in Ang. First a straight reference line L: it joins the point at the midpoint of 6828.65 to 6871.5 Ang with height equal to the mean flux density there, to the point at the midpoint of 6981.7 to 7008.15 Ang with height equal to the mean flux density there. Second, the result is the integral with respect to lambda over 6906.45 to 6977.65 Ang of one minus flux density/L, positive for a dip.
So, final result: -1.71 Ang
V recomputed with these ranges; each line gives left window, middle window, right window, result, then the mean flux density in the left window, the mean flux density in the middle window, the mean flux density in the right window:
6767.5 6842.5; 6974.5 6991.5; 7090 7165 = -0.05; 3.21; 3.29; 3.08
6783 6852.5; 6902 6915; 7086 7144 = -0.05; 3.22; 3.33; 3.07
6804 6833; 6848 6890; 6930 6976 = 0.02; 3.32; 3.24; 3.24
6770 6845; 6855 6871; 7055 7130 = 0.04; 3.22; 3.08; 3.07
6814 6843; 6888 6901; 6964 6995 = 0.02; 3.31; 3.26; 3.31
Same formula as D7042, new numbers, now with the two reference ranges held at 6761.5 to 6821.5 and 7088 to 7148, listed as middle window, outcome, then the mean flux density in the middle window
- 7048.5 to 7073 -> -0.18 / 3.1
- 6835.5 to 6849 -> 0.19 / 3.12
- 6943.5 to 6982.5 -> -2.18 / 3.29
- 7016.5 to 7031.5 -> -0.72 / 3.24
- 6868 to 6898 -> -1.41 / 3.3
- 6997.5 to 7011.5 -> 0.29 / 3.03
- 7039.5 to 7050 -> -1.18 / 3.43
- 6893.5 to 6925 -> -1.76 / 3.32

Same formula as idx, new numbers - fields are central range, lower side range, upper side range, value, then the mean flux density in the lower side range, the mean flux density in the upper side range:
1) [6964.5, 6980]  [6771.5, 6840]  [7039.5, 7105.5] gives -0.02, 3.24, 3.14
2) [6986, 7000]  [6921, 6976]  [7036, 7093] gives 0.03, 3.24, 3.18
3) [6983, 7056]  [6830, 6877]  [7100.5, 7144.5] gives -0.05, 3.19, 3.04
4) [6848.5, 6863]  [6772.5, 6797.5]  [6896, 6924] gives 0.00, 3.12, 3.35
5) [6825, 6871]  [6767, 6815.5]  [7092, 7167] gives -0.01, 3.16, 3.08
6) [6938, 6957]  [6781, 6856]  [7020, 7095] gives -0.01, 3.23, 3.2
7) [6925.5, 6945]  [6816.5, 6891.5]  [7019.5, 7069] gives 0.01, 3.25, 3.2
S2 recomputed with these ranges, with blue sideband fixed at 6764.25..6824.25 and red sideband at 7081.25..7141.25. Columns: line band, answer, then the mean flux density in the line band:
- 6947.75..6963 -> -0.04 mag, 3.26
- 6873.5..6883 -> -0.07 mag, 3.37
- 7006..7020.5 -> -0.03 mag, 3.19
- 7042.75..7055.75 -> -0.06 mag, 3.28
